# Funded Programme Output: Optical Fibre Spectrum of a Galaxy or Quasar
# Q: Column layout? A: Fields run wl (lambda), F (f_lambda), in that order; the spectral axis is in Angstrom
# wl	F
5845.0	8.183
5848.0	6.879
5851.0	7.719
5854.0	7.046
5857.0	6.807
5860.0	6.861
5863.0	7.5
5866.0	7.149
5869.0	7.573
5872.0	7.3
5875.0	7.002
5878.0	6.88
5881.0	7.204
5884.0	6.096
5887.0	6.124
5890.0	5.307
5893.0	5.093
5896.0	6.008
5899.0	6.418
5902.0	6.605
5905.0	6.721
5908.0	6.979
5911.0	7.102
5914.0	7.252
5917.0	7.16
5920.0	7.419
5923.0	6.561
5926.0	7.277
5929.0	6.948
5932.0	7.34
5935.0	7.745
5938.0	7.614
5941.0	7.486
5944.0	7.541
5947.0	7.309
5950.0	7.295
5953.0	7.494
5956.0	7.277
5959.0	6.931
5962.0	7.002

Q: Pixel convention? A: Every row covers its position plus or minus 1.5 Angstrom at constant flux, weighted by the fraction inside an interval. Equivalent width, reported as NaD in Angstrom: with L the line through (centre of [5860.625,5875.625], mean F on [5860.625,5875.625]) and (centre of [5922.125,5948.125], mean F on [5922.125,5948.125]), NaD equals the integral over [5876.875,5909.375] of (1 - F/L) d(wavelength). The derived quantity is 4.5 Angstrom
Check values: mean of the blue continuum 7.3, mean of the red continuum 7.33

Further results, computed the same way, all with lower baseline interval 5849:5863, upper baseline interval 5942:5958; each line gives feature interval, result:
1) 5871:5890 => 1.48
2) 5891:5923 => 2.73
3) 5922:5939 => 0.16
